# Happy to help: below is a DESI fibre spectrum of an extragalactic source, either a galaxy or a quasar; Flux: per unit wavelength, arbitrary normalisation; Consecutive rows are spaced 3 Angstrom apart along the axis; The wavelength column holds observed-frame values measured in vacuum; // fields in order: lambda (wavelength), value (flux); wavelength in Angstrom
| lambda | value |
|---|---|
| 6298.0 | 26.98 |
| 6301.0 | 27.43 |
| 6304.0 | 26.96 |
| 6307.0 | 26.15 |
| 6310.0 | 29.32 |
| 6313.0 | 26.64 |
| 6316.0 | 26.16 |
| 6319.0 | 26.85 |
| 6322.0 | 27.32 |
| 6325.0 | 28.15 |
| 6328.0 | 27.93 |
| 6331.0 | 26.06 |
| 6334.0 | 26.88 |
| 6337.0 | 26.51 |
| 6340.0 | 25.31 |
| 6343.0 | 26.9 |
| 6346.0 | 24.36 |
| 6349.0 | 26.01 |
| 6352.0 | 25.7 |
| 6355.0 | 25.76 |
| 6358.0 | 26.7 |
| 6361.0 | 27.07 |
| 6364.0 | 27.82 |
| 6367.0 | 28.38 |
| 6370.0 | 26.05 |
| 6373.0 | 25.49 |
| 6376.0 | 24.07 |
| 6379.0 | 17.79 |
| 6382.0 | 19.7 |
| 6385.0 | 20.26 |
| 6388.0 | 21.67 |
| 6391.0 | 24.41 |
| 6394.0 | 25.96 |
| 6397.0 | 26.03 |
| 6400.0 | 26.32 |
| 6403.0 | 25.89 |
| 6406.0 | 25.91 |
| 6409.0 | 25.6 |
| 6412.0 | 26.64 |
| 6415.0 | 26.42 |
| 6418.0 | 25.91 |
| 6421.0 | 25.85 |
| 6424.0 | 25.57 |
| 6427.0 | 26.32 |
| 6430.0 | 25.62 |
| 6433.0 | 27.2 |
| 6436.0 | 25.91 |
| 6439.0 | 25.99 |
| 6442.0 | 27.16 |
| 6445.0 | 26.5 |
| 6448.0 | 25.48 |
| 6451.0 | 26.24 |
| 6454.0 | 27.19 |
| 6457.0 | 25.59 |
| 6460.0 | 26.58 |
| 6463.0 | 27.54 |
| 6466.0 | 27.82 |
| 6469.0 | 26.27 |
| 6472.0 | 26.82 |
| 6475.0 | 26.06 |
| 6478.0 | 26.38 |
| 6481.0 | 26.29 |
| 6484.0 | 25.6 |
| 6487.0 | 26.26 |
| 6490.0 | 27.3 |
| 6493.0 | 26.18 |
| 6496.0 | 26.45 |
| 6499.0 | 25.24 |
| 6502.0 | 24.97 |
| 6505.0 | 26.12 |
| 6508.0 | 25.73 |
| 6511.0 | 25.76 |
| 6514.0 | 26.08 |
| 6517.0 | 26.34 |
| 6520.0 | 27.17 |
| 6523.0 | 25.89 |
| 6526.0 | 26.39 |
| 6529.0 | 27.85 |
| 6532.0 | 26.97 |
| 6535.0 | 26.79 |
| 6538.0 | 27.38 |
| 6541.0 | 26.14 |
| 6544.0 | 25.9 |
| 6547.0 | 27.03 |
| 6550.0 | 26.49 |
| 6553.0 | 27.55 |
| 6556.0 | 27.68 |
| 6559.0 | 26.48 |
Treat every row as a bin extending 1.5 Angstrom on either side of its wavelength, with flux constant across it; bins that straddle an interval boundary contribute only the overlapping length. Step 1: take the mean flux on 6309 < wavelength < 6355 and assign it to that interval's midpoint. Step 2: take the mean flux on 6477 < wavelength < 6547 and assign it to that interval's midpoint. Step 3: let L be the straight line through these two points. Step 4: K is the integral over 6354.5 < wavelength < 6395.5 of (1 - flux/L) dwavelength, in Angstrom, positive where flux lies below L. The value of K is 3.42 Angstrom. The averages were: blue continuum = 26.6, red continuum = 26.3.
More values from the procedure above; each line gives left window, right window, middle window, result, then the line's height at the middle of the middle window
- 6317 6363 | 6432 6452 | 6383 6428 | 2.1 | 26.4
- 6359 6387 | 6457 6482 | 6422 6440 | -0.3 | 25.6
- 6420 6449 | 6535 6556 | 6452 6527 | 0.5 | 26.5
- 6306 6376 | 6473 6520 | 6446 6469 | -0.3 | 26.2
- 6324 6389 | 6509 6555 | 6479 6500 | 0.1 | 26.3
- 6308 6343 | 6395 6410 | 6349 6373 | -0.1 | 26.5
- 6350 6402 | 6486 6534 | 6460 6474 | -0.7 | 25.8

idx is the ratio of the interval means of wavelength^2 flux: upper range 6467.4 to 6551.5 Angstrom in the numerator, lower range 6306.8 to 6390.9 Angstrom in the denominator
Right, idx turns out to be 1.08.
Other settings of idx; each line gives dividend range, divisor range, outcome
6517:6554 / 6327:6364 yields 1.08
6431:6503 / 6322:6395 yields 1.08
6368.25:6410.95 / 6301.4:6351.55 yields 0.92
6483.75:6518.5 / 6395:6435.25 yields 1.02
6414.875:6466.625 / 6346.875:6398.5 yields 1.09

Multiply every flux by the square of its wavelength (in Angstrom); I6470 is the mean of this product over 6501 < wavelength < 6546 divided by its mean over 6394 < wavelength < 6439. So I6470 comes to 1.05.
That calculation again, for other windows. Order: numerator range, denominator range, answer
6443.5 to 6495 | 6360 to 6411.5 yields 1.10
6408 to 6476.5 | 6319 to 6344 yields 1.02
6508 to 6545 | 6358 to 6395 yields 1.15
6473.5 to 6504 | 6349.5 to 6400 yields 1.10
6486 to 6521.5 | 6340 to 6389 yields 1.11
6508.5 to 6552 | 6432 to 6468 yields 1.02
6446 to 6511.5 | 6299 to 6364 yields 1.03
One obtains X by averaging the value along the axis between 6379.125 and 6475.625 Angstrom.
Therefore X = 25.6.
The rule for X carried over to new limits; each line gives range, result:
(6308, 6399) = 25.6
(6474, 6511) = 26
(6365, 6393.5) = 23.3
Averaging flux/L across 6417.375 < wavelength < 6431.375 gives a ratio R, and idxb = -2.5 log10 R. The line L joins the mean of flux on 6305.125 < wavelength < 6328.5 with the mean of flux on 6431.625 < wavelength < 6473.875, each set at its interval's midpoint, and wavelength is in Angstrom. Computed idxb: 0.04 mag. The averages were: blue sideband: 27.3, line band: 25.9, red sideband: 26.6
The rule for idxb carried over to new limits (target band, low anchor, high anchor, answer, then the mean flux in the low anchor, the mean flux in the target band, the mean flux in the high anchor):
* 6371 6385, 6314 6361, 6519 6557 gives 0.22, 26.5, 21.8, 26.8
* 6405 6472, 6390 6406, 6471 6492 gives -0.01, 25.8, 26.3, 26.4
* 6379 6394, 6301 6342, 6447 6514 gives 0.23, 27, 21.6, 26.3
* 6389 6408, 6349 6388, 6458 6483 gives -0.02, 24.5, 25.6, 26.7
